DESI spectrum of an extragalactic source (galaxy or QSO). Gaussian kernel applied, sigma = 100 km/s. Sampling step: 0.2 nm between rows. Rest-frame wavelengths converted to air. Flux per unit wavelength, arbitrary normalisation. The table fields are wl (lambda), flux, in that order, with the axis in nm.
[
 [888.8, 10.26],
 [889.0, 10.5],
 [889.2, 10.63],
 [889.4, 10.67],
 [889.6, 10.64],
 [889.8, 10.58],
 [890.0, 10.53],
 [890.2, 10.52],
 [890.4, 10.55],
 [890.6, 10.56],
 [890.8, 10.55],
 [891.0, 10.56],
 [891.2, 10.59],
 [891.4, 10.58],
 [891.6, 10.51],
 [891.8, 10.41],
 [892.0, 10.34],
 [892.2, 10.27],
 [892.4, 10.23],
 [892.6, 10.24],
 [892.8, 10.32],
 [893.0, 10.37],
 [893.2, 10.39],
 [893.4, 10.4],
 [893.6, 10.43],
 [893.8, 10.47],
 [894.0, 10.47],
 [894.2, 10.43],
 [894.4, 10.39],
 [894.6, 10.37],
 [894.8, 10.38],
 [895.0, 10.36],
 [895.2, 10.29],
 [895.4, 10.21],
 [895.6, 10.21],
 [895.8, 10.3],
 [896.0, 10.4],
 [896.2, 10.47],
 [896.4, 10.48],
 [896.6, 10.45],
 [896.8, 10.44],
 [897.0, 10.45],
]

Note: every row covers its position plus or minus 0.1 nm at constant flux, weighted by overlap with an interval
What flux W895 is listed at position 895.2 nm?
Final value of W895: 10.29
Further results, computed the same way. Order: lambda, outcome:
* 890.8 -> 10.55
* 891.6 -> 10.51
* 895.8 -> 10.3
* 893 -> 10.37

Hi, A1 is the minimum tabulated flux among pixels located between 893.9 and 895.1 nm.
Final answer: 10.36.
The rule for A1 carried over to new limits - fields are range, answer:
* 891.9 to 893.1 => 10.23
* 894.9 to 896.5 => 10.21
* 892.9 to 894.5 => 10.37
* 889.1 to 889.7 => 10.63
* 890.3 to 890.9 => 10.55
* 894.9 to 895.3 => 10.29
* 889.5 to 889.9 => 10.58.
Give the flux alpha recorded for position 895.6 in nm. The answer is 10.21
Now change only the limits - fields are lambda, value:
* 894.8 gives 10.38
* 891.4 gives 10.58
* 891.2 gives 10.59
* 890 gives 10.53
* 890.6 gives 10.56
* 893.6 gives 10.43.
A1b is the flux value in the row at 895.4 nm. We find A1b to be 10.21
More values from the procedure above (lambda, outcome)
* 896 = 10.4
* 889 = 10.5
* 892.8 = 10.32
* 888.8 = 10.26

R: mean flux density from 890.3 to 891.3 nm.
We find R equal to 10.6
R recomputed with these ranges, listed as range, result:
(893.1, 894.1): 10.4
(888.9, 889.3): 10.6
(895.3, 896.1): 10.3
